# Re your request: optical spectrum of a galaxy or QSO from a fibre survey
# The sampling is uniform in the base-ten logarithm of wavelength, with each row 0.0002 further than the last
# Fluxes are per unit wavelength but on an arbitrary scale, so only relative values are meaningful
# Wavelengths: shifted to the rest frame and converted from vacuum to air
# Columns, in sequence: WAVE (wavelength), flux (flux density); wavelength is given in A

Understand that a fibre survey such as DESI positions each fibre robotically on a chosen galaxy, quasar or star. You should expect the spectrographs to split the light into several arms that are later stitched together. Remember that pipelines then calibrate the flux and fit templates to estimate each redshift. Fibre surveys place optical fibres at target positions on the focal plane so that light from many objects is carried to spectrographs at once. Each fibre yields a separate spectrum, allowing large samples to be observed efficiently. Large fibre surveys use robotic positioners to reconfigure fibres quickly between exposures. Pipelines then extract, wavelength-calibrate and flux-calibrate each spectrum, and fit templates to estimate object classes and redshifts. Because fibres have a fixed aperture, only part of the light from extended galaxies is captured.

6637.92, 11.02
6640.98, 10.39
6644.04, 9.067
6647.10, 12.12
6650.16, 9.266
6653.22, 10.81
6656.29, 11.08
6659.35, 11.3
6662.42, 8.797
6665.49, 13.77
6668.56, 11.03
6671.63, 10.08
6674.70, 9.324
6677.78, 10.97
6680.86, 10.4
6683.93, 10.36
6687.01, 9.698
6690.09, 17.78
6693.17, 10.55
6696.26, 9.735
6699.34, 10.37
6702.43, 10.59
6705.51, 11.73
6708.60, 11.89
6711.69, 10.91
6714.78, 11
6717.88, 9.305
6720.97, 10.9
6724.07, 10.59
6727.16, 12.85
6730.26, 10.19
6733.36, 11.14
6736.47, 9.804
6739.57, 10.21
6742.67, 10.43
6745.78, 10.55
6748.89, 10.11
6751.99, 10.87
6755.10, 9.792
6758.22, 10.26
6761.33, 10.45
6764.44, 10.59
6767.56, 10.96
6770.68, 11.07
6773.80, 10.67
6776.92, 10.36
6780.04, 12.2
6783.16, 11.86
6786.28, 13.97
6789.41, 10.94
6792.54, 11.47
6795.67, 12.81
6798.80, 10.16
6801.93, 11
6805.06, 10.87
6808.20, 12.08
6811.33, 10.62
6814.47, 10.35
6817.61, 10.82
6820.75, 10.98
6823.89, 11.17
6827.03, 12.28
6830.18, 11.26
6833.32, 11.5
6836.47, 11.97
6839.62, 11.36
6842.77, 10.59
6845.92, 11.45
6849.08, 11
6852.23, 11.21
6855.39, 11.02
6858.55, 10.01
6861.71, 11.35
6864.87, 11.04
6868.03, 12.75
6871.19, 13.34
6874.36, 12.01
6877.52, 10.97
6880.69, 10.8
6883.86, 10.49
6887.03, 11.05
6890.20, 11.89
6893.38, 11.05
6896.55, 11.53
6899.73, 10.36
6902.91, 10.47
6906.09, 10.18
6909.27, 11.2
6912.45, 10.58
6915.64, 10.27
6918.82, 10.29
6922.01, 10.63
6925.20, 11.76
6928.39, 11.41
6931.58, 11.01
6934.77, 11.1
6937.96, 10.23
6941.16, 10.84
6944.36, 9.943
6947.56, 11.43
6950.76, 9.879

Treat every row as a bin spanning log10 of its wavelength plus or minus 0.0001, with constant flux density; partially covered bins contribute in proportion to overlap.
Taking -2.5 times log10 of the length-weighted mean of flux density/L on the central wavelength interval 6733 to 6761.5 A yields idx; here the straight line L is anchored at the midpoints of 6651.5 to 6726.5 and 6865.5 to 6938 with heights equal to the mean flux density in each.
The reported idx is 0.07 mag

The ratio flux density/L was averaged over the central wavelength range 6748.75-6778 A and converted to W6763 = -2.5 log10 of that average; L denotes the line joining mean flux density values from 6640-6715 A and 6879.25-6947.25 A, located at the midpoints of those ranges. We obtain 0.036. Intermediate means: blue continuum 10.9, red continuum 10.8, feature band 10.5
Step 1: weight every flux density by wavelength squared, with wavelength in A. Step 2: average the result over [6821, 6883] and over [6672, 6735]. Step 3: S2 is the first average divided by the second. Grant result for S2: 1.1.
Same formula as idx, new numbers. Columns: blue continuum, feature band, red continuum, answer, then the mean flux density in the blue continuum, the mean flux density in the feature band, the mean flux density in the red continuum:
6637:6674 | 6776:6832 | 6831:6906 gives -0.032 mag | 10.7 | 11.4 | 11.2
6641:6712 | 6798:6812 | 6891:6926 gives -0.018 mag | 10.9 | 11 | 10.8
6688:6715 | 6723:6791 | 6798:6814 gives 0.034 mag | 11.6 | 10.9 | 10.9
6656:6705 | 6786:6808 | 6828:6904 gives -0.030 mag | 11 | 11.5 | 11.3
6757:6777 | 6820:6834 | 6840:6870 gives -0.043 mag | 10.6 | 11.5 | 11.2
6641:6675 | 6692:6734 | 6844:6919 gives -0.008 mag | 10.6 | 10.8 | 11.1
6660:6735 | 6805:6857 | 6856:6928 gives -0.015 mag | 11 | 11.2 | 11.1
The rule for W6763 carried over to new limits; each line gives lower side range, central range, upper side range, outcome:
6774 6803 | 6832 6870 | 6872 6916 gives -0.01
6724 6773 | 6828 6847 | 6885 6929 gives -0.06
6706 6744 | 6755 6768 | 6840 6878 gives 0.05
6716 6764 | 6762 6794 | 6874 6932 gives -0.08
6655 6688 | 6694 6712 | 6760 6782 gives -0.01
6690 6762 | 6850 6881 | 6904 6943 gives -0.07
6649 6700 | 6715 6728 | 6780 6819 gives 0.03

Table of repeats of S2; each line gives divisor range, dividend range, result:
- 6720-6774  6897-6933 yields 1.06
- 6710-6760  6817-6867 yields 1.10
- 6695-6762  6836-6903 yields 1.10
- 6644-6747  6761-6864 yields 1.07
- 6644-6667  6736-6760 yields 0.97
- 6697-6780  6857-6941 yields 1.08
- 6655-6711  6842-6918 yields 1.06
